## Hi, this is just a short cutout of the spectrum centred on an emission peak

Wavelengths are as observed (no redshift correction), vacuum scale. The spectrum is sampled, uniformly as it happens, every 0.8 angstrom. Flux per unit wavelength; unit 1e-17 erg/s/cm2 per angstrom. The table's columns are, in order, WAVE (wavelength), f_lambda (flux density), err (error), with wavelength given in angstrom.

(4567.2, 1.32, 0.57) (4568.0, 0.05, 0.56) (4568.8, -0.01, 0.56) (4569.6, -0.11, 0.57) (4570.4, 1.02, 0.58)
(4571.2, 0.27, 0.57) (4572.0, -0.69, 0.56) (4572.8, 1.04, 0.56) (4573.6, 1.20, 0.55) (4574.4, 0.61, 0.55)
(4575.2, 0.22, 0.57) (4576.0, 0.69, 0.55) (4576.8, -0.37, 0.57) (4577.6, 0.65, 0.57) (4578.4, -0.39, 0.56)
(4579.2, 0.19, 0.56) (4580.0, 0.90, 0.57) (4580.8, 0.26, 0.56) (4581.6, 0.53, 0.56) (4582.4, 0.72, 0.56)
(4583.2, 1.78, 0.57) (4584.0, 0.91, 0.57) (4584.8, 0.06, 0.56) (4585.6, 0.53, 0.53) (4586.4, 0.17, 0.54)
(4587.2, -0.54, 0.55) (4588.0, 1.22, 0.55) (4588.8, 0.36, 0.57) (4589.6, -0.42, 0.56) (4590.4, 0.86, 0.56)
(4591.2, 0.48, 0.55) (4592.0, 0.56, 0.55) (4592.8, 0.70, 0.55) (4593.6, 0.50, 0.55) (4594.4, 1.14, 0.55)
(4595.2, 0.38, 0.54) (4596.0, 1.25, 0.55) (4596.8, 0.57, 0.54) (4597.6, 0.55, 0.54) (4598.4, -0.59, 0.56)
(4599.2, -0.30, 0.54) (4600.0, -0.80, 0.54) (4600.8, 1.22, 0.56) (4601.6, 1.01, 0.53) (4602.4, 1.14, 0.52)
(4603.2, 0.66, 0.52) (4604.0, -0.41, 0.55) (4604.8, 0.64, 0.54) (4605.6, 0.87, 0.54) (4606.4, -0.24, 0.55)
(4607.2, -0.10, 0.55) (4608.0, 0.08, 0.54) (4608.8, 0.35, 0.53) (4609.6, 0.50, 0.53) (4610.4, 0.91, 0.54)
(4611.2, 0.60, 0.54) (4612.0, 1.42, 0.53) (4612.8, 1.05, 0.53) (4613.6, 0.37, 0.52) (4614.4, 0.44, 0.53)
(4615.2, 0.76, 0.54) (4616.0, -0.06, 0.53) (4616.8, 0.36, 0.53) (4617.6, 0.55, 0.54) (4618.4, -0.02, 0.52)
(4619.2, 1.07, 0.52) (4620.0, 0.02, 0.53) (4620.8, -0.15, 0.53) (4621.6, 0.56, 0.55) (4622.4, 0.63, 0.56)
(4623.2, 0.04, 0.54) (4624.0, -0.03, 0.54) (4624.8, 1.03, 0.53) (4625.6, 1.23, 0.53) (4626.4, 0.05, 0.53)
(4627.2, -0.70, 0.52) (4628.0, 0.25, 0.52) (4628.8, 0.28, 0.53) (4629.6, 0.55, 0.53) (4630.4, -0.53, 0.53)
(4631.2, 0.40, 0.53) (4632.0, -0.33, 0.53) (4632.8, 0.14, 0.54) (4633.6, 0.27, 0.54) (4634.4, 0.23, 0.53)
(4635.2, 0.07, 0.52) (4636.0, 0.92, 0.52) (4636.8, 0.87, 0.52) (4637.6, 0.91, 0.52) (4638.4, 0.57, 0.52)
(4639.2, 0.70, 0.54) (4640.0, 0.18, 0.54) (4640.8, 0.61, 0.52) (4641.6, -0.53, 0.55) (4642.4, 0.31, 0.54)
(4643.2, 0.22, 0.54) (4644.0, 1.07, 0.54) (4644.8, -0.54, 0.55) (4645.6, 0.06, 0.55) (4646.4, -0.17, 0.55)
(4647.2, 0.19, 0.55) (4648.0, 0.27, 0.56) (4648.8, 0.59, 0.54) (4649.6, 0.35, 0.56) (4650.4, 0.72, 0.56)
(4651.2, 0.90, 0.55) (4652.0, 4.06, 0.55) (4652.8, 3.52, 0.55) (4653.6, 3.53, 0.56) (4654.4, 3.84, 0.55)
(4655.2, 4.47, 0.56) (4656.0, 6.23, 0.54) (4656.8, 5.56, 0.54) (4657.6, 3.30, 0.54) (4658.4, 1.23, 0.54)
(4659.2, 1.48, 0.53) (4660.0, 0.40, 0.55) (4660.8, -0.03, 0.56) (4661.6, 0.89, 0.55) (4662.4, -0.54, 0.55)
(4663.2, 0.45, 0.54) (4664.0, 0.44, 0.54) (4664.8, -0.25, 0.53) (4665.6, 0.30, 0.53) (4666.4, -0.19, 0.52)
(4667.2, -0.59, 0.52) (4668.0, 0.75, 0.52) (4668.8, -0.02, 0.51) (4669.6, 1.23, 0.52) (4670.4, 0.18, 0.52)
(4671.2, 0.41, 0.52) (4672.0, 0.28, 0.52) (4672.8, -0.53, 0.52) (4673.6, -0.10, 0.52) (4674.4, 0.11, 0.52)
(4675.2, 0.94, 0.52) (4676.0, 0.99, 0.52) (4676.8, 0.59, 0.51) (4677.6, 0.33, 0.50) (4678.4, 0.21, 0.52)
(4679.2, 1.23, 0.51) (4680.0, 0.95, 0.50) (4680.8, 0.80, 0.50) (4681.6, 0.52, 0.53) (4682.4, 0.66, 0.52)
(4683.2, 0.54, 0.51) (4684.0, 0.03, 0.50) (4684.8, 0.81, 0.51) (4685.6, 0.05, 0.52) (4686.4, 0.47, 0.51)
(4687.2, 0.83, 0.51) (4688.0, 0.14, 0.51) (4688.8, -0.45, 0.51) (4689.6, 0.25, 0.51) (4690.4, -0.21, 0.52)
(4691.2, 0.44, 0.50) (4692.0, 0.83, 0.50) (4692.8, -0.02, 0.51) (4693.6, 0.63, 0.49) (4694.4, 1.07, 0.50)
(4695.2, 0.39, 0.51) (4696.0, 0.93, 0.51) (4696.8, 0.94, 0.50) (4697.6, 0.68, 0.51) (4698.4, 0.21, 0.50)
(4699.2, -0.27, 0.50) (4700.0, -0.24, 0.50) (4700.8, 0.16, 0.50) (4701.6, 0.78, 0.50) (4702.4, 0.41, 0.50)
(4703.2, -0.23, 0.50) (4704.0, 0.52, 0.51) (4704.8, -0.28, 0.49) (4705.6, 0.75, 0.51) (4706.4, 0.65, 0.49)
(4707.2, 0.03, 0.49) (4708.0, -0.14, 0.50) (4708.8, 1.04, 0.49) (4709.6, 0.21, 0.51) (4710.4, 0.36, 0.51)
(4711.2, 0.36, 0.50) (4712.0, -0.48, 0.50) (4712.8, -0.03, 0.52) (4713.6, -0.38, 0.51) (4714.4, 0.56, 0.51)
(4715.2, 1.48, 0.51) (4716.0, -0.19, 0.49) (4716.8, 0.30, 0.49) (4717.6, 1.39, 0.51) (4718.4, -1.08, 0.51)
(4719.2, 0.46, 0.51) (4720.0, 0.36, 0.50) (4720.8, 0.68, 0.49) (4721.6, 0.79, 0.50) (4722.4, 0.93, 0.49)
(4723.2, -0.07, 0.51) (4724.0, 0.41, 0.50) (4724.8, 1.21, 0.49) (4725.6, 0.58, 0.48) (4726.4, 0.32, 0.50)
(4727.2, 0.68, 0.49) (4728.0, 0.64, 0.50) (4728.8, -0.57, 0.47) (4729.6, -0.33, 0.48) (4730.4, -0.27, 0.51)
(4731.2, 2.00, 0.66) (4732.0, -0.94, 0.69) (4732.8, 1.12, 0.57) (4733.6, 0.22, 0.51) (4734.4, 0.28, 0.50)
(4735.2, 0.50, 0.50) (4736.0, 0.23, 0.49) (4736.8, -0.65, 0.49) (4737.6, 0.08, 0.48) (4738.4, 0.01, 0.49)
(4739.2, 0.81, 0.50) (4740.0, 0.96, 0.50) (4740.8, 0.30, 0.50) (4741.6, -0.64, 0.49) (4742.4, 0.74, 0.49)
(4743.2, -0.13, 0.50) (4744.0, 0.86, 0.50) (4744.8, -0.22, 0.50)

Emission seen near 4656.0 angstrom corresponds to [O II]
